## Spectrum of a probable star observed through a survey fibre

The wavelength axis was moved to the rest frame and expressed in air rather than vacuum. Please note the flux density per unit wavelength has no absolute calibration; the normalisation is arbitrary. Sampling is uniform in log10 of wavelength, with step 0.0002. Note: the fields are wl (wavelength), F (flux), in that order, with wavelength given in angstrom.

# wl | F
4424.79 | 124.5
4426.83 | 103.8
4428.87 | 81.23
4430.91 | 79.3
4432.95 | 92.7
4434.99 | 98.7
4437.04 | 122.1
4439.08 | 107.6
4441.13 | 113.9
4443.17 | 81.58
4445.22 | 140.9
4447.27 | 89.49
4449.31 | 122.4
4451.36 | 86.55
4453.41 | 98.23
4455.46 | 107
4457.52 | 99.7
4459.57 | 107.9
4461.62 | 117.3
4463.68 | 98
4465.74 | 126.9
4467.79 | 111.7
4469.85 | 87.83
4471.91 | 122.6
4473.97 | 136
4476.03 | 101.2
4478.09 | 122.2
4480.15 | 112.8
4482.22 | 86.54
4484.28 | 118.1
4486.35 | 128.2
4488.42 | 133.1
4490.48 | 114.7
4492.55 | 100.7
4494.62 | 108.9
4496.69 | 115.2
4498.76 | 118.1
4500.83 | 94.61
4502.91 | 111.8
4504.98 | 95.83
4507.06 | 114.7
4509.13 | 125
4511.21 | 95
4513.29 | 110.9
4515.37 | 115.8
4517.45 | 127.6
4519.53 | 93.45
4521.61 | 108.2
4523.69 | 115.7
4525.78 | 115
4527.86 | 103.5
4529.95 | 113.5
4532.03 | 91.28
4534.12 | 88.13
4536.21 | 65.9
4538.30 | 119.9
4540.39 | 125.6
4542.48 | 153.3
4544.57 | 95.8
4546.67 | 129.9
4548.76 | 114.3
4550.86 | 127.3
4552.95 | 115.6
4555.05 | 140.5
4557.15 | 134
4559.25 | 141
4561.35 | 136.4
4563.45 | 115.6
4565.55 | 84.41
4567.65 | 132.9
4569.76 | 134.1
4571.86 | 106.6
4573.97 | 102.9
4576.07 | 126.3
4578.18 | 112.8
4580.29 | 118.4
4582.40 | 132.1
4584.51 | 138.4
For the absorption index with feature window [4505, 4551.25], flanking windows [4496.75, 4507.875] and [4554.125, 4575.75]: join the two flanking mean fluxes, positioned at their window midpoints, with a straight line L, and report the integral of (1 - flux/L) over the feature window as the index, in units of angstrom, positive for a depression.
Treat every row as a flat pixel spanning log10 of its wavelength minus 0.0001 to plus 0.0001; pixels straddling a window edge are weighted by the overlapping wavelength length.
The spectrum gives 1.23 angstrom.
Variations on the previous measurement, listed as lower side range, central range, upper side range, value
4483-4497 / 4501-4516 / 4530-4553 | 0.8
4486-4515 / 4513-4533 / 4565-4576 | 0.6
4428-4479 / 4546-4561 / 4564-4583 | -1.9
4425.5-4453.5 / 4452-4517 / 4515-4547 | -3.3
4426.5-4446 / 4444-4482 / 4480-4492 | -0.3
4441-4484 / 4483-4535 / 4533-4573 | 1.6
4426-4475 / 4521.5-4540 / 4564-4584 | 1.7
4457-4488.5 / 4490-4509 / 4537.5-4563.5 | 1.4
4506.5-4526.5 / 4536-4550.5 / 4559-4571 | -0.1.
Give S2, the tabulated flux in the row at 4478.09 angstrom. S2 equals 122.2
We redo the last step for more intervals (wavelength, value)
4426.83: 103.8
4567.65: 132.9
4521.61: 108.2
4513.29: 110.9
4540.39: 125.6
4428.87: 81.23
